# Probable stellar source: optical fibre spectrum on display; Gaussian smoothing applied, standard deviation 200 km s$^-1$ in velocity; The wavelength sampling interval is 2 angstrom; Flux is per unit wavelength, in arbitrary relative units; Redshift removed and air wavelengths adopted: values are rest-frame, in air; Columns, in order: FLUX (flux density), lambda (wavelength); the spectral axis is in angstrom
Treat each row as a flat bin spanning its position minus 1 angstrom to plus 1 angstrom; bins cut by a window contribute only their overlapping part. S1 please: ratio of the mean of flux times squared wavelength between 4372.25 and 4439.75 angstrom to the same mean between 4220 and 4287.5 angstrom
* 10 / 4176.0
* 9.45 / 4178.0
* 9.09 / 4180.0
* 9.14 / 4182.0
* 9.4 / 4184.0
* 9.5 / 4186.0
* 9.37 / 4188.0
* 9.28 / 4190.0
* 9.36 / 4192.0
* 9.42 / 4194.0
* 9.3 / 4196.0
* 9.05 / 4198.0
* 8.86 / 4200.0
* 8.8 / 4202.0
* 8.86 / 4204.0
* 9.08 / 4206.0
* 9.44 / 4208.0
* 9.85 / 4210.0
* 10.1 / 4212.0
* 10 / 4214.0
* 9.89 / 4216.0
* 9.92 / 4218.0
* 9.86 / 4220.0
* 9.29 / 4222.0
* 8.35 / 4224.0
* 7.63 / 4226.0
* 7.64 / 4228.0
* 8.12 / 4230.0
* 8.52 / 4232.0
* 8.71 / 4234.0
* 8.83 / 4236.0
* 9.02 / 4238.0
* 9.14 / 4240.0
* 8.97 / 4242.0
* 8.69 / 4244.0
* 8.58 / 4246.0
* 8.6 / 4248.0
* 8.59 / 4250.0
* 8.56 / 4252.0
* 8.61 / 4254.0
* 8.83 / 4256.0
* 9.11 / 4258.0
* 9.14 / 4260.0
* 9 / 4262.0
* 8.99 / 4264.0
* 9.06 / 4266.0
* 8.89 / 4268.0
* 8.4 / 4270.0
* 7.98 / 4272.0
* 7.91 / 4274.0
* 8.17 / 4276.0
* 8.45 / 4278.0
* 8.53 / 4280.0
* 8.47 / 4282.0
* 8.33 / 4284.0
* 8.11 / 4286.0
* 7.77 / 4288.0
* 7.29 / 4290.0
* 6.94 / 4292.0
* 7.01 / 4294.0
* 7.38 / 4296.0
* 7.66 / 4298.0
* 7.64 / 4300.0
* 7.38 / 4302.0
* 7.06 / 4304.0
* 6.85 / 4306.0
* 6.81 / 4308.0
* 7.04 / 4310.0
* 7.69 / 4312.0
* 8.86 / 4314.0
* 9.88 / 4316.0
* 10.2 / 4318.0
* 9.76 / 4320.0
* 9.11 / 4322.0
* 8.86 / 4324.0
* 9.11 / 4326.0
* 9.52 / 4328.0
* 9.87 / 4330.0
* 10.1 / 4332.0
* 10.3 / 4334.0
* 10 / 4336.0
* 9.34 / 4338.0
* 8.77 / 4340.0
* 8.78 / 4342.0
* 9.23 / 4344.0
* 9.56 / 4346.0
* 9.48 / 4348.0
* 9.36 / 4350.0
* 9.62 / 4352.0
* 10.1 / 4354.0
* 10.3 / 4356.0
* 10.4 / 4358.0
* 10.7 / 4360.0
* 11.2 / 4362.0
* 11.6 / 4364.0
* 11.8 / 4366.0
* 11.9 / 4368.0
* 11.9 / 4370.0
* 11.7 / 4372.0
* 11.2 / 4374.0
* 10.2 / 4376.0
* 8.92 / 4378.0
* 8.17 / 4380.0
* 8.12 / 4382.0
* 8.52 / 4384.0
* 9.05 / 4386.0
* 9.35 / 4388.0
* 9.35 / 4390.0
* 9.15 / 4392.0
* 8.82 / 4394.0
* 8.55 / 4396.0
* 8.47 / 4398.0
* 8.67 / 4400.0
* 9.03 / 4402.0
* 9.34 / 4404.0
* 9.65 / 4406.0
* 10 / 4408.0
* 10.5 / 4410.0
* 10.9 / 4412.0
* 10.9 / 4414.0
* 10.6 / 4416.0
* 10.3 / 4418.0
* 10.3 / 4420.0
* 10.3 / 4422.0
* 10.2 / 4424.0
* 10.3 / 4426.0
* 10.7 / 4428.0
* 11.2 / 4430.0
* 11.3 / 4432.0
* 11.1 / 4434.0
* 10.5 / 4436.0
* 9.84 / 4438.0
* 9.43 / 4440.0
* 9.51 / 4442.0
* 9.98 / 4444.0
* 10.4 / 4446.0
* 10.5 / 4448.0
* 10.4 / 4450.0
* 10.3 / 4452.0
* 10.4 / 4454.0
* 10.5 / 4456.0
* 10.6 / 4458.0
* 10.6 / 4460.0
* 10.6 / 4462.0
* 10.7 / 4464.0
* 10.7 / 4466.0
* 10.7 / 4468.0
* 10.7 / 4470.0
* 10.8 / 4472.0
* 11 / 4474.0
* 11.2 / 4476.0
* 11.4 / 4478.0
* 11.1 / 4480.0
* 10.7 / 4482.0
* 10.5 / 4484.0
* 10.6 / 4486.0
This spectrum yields 1.23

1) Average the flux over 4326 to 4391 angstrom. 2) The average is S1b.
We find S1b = 9.94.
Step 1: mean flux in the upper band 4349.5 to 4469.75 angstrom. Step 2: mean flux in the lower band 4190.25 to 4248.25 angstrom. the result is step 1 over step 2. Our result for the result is 1.12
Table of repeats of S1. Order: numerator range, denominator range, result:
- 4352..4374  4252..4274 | 1.33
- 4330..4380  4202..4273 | 1.21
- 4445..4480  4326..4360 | 1.17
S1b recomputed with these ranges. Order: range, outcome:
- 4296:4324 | 8.15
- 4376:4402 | 8.83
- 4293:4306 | 7.32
